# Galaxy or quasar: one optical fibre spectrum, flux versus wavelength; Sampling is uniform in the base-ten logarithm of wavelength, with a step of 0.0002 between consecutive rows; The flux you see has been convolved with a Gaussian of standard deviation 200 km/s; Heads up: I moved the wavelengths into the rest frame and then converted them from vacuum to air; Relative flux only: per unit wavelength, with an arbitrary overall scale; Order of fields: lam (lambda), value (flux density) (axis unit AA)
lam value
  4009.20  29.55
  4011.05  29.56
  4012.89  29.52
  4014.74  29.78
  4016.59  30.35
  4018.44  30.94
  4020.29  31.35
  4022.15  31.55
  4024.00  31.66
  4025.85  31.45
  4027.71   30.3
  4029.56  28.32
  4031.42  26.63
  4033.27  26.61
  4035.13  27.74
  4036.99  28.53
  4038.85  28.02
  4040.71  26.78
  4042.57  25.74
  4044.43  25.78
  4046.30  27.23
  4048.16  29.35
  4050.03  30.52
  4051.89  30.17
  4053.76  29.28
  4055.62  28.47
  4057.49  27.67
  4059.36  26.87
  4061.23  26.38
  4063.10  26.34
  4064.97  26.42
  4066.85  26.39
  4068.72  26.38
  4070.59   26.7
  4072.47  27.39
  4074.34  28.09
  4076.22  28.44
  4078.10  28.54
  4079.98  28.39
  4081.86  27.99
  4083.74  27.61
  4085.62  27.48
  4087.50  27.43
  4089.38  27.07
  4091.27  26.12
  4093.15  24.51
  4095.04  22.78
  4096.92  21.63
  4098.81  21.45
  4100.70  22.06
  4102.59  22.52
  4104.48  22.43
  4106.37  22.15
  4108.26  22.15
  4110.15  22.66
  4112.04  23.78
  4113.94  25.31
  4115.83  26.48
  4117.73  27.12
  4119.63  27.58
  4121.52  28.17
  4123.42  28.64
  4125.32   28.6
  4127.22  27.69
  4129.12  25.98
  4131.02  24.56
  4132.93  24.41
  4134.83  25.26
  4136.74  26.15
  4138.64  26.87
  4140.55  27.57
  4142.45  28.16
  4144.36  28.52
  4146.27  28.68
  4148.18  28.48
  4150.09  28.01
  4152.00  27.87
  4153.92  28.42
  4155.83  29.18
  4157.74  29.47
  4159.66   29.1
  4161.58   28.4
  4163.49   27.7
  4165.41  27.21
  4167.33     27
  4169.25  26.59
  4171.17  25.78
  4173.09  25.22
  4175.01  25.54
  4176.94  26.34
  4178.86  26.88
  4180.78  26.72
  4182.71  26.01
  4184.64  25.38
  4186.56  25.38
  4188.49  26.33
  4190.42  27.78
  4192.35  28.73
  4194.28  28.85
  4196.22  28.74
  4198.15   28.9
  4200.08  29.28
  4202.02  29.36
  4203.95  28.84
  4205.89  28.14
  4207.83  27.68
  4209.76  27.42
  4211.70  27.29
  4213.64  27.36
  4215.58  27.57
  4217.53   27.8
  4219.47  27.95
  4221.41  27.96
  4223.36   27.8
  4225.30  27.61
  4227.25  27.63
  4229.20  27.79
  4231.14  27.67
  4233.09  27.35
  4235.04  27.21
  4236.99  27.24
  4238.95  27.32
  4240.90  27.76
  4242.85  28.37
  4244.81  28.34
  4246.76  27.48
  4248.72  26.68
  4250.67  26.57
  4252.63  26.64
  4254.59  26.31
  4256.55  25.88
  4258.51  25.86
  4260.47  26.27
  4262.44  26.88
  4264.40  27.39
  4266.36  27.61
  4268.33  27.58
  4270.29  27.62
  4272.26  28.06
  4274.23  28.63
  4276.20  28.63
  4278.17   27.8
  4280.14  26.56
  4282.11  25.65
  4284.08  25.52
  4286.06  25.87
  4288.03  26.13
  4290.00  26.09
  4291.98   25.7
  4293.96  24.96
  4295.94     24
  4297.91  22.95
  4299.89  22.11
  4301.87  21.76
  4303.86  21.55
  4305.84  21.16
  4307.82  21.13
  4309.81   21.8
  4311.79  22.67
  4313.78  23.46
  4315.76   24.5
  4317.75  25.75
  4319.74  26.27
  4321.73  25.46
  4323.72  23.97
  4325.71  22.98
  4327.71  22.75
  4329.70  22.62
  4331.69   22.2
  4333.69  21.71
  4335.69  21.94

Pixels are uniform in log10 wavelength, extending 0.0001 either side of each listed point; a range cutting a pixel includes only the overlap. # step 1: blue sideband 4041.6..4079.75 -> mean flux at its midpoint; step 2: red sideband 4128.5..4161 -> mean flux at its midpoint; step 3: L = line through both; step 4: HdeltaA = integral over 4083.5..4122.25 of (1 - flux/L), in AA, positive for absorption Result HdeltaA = 4.1 AA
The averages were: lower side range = 27.6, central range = 24.6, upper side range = 27.5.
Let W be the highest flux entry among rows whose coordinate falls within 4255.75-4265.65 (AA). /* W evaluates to 27.39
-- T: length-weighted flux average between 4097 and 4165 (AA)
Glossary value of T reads 26.3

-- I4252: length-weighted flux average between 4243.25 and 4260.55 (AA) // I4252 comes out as 26.7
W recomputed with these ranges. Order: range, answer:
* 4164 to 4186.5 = 27.21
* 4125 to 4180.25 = 29.47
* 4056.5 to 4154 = 28.68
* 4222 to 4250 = 28.37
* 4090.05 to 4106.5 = 26.12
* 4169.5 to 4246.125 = 29.36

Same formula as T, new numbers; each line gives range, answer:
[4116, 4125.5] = 27.8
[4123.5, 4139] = 26.3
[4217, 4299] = 26.9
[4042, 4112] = 26.1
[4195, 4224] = 28.1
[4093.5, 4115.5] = 22.8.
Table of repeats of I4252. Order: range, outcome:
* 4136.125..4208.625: 27.6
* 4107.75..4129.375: 26.3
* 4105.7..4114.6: 23.2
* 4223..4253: 27.5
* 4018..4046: 28.7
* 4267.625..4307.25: 25.4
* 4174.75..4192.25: 26.4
